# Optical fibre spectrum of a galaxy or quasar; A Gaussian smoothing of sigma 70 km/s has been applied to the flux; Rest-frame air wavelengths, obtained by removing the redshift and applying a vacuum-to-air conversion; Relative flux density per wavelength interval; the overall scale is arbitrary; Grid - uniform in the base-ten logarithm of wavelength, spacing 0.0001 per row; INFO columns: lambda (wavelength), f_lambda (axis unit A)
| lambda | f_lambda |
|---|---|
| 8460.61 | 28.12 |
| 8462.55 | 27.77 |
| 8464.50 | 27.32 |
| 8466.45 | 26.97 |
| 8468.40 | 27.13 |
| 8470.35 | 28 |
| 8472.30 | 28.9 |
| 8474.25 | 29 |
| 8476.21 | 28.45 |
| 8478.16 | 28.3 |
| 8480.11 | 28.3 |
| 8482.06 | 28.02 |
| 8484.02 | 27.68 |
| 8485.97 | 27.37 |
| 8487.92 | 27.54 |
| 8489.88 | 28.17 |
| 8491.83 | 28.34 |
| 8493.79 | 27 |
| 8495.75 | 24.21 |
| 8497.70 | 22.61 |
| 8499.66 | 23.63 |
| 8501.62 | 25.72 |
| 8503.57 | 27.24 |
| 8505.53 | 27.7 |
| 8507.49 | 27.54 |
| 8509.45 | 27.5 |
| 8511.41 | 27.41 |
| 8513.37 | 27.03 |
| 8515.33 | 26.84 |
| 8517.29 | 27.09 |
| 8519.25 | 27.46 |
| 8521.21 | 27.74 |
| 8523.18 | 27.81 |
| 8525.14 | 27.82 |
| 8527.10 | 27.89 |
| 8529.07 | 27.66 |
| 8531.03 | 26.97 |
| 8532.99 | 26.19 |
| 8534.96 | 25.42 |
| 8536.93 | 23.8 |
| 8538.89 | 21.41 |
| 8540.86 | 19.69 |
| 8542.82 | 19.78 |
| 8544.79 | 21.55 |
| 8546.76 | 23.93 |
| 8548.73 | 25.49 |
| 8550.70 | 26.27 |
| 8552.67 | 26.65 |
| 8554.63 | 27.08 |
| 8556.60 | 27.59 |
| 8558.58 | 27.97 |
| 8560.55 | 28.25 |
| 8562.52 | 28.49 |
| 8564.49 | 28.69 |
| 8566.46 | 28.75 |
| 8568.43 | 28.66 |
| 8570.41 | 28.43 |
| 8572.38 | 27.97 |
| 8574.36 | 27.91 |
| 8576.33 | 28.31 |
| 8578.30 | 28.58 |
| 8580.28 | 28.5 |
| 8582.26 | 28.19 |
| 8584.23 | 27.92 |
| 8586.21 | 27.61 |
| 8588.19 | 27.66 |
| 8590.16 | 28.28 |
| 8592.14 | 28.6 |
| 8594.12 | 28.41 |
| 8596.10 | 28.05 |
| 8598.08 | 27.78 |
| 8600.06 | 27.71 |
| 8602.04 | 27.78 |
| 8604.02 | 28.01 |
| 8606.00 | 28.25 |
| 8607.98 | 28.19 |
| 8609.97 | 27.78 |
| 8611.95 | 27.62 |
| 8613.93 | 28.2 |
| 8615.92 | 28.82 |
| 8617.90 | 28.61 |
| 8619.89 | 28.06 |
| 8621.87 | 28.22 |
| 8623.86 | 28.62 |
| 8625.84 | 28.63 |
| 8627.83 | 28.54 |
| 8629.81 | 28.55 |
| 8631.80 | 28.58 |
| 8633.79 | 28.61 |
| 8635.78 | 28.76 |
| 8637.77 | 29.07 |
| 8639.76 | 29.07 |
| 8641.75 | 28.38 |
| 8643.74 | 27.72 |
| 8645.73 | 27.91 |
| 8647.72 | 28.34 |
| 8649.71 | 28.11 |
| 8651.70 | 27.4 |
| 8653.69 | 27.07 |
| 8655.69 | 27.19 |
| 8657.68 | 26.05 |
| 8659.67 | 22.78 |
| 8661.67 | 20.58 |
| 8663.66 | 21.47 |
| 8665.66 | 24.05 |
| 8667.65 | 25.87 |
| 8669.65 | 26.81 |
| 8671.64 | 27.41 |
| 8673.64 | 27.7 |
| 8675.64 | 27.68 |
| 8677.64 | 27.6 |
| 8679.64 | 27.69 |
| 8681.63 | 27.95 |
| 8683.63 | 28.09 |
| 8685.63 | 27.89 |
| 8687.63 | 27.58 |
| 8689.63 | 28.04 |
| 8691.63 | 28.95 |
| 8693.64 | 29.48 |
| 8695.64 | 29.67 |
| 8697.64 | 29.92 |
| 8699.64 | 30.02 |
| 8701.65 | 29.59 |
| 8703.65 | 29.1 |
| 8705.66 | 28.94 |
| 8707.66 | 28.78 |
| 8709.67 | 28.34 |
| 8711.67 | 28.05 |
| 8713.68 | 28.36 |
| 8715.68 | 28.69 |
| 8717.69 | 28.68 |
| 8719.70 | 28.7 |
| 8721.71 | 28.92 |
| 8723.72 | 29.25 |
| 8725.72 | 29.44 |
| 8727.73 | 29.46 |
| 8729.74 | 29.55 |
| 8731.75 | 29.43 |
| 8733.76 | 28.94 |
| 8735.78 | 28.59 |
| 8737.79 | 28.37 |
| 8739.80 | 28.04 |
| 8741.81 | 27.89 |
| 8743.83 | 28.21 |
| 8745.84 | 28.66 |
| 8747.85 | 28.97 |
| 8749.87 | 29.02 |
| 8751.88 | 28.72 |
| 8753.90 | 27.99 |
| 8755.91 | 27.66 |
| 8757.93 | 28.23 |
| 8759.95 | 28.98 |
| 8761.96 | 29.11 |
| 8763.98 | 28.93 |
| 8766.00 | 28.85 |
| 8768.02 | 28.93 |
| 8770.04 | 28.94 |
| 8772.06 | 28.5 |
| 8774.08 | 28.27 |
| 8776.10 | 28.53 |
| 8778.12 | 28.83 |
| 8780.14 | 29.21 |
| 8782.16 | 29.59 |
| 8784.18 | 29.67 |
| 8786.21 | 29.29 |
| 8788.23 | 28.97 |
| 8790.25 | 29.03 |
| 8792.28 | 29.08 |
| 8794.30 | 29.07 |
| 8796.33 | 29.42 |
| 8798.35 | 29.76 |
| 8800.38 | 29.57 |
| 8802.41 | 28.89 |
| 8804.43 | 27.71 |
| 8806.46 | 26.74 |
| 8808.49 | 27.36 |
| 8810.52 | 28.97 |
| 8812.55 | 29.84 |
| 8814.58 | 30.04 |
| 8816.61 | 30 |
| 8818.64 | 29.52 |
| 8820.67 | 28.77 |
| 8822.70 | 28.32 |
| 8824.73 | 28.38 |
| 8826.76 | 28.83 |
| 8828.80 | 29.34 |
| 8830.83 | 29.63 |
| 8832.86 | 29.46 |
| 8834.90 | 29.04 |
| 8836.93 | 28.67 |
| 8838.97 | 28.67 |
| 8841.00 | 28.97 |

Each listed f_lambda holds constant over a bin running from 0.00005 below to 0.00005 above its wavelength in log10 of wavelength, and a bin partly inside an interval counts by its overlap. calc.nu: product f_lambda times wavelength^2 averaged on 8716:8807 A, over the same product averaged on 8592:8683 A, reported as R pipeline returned 1.08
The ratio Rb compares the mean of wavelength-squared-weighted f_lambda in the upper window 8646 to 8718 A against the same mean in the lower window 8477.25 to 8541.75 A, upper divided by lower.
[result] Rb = 1.08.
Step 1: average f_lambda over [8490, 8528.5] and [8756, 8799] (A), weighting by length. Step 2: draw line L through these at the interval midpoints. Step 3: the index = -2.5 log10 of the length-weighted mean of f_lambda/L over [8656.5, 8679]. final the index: 0.11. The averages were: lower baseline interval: 26.8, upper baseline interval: 29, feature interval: 25.3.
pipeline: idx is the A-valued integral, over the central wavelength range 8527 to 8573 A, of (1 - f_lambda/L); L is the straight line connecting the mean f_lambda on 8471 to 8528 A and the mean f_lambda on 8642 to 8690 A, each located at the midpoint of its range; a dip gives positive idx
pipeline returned 1.9 A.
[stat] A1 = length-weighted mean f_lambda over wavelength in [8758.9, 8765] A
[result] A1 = 29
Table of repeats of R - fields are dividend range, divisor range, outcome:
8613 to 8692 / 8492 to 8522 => 1.07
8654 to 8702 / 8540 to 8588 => 1.04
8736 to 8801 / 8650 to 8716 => 1.07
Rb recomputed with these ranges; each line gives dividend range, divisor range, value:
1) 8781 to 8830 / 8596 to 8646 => 1.07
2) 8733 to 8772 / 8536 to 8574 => 1.16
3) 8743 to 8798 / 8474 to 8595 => 1.13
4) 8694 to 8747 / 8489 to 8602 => 1.12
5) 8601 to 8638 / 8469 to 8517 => 1.07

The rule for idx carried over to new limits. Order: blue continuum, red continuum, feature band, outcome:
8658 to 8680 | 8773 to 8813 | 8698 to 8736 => -3.26 A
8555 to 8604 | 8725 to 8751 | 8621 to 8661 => 0.82 A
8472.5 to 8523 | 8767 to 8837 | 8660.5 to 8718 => 1.30 A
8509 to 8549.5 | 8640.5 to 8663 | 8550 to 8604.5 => -4.48 A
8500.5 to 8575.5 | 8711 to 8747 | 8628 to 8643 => -0.56 A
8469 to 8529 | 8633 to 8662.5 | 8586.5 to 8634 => -1.80 A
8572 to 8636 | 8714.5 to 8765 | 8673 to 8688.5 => 0.40 A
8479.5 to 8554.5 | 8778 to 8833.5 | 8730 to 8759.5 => -0.10 A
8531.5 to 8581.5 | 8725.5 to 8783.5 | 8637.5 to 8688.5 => 1.47 A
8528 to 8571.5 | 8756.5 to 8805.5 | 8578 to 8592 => -0.95 A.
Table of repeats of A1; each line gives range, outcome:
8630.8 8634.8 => 28.5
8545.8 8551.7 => 25.2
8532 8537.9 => 25.1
